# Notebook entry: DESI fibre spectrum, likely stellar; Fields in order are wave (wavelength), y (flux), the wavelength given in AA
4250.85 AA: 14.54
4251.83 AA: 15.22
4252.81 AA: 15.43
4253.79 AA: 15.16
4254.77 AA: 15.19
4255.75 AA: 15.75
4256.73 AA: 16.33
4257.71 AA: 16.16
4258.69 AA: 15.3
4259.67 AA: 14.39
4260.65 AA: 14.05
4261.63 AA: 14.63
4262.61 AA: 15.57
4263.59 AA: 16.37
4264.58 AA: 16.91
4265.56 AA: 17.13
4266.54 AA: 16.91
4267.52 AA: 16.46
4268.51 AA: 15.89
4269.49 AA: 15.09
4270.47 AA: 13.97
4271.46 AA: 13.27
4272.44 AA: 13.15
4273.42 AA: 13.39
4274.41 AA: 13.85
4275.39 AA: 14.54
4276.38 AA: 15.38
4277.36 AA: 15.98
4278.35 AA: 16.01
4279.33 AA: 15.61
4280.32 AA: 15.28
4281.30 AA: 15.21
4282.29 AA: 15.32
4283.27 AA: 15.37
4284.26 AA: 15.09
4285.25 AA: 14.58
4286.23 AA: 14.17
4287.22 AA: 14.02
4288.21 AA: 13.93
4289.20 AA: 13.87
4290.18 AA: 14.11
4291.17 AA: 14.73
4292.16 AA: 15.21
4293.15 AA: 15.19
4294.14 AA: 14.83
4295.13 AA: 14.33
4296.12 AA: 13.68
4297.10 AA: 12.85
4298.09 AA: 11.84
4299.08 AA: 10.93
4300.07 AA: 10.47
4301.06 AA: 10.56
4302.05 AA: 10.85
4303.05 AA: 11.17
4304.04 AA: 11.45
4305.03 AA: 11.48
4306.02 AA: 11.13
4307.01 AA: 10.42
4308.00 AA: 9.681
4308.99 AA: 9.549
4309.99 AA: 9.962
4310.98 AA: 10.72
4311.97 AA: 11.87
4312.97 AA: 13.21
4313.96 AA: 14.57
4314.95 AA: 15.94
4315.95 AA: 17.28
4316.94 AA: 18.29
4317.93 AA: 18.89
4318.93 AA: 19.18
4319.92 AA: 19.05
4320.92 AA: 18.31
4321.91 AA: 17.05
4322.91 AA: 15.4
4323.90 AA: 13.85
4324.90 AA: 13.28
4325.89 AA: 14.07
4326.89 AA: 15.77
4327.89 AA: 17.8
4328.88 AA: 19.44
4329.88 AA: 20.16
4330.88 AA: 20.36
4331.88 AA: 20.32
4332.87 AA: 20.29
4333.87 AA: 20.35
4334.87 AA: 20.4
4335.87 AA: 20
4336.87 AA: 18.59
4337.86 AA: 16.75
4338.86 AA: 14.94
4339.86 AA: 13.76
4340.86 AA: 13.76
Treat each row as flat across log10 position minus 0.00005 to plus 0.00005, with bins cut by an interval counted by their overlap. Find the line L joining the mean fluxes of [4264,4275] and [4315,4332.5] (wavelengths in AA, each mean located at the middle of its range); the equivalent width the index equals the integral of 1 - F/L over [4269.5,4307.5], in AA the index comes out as 5.4 AA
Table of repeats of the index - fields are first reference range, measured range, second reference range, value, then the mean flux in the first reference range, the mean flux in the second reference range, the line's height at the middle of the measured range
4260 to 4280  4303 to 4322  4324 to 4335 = 3.7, 15.2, 18.1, 17.3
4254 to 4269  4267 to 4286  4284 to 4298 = 0.1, 15.8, 14.2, 15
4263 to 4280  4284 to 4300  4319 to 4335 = 2.3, 15.3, 17.8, 16.2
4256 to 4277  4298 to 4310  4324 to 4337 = 4.4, 15.2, 18.4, 17.1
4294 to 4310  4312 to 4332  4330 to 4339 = -0.8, 11.5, 19.3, 16.3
